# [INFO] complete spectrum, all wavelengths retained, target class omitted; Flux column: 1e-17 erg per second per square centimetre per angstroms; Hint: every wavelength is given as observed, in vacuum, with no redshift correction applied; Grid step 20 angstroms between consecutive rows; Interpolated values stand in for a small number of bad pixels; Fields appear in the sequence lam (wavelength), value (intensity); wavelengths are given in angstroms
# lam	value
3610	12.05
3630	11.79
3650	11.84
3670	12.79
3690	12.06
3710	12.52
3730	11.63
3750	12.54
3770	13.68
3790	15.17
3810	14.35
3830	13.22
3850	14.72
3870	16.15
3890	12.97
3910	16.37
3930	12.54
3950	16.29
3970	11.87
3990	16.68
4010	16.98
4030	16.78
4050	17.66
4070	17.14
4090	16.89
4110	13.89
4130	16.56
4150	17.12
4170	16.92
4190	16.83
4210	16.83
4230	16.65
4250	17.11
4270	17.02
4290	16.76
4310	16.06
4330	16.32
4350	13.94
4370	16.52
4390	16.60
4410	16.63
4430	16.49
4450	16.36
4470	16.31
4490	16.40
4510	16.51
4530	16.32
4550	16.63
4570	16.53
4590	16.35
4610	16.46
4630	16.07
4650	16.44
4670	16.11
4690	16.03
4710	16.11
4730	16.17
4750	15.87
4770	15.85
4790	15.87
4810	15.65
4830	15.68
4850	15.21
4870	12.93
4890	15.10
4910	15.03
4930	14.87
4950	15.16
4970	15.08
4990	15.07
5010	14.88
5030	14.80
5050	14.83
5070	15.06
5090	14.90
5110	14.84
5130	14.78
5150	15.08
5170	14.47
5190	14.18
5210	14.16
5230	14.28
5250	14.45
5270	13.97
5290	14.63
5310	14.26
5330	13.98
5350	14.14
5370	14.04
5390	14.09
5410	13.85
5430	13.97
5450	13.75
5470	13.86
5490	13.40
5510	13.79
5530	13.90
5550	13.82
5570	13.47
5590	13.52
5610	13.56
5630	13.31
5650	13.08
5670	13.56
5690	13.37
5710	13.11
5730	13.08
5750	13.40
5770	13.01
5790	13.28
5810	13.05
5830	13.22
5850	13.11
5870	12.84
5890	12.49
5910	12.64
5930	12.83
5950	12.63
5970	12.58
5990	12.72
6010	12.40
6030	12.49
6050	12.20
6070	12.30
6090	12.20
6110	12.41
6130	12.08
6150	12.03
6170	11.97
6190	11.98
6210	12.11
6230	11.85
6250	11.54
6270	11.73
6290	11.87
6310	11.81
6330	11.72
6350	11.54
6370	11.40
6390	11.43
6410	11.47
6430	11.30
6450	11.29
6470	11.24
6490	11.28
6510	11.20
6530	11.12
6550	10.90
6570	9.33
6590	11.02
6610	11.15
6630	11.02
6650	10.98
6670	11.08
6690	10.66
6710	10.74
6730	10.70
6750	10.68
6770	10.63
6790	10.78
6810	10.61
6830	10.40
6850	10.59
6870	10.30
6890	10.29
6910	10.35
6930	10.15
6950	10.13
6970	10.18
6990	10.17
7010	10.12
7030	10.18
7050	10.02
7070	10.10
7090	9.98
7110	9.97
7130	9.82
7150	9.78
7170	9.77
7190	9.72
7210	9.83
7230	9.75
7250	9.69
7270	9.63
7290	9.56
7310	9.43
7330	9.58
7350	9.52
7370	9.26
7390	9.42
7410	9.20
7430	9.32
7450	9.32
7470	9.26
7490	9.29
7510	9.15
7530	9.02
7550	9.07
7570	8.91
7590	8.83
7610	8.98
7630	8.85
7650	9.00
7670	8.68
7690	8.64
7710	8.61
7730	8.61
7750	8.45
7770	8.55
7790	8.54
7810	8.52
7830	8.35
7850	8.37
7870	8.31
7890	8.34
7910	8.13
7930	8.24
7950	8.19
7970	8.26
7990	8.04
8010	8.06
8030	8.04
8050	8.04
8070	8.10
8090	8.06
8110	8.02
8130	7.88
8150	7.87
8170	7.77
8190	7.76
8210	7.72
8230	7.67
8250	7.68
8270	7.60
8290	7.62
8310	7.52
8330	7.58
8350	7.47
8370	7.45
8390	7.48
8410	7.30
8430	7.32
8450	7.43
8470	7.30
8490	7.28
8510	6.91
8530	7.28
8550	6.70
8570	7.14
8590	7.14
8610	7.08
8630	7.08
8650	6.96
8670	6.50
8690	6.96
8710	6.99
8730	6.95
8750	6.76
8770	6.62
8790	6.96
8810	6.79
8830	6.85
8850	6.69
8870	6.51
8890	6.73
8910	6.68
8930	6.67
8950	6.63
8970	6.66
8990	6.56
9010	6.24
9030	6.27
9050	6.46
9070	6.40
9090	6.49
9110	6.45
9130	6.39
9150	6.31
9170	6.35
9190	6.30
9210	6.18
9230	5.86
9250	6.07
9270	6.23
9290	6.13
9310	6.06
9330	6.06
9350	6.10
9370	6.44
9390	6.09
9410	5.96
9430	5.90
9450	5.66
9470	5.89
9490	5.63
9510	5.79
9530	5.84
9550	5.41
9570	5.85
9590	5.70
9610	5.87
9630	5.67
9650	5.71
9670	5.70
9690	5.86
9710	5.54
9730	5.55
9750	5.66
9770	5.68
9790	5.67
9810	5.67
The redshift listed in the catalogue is 0.00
